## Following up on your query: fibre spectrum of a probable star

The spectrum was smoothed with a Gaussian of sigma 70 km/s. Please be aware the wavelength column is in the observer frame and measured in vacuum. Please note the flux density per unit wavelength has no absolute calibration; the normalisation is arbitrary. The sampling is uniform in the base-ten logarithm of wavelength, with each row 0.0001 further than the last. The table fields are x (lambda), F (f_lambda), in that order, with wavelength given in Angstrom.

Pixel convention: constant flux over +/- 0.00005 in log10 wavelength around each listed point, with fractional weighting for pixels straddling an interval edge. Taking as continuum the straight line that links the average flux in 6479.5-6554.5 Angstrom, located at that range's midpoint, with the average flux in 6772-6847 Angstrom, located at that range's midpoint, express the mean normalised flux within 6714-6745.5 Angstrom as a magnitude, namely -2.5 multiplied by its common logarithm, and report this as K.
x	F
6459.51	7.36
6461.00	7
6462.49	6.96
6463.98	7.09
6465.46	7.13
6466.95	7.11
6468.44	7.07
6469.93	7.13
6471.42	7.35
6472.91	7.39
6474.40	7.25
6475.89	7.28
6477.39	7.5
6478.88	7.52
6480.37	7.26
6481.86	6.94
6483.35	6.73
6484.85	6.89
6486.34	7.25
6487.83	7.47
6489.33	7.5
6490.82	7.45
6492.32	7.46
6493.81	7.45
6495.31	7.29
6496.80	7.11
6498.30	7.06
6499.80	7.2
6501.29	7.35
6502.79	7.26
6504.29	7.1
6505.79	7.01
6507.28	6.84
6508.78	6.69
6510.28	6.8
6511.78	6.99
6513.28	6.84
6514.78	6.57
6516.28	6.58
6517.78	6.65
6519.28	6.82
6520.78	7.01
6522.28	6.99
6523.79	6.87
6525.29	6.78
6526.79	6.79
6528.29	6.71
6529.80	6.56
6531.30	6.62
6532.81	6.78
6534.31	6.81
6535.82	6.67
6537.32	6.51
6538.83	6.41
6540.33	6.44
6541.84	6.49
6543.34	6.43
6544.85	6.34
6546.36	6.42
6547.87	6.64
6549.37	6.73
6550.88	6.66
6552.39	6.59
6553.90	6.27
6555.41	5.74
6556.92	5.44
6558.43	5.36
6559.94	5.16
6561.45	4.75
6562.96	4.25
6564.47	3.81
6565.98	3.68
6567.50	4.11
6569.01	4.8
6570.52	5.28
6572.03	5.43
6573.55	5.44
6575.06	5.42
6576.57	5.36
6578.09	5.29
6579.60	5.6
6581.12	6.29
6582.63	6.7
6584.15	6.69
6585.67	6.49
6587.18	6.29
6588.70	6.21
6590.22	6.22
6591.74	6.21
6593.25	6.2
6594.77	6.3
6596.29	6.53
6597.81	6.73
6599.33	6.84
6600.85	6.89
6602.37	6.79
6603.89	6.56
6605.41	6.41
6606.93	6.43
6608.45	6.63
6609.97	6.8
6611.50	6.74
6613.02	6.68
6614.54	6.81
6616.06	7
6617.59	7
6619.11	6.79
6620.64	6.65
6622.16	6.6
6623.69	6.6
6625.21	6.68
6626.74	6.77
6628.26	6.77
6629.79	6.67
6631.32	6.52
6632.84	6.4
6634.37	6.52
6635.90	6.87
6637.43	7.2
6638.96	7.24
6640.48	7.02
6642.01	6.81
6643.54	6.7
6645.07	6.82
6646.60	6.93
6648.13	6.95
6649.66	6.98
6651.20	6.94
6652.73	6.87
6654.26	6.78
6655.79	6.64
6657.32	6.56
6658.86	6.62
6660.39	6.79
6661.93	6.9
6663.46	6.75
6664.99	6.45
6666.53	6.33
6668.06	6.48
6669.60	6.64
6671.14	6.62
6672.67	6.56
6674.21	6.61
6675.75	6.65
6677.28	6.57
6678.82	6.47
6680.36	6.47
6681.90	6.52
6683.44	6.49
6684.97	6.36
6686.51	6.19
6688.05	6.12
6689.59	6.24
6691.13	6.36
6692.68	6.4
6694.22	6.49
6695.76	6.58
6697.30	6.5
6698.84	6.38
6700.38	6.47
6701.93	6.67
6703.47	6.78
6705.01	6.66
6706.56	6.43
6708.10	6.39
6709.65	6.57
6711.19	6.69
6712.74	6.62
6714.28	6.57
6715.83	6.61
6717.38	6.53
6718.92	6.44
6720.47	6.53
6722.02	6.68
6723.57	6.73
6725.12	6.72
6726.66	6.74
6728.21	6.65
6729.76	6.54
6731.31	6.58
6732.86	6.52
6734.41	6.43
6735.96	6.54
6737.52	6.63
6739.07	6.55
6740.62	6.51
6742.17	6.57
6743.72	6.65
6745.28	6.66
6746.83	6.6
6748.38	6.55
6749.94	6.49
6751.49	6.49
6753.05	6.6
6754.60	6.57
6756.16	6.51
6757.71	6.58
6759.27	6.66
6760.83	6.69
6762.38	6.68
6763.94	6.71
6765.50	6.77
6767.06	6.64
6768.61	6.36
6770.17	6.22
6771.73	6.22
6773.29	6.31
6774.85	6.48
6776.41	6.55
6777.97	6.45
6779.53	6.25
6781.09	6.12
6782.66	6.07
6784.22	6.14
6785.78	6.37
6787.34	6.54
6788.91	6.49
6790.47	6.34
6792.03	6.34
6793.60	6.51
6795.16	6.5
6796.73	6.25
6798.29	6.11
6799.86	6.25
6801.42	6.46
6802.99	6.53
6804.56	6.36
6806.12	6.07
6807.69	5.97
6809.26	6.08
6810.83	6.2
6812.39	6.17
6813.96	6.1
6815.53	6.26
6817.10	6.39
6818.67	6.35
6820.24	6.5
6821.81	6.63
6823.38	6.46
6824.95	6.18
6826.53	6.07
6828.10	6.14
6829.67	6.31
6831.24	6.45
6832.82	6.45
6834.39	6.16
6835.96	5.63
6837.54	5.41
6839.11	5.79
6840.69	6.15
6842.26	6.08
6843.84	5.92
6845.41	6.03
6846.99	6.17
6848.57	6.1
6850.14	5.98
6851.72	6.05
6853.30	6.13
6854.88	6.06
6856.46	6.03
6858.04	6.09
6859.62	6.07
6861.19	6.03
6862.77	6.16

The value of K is -0.03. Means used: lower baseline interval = 6.86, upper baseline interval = 6.24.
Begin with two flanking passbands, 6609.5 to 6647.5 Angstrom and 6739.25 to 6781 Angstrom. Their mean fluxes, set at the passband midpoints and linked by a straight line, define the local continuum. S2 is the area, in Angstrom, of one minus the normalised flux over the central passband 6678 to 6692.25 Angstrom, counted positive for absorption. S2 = 0.7 Angstrom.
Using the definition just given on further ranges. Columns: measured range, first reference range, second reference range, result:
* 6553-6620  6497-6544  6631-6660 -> 8.3 Angstrom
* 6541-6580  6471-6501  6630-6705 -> 8.3 Angstrom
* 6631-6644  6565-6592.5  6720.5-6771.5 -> -1.9 Angstrom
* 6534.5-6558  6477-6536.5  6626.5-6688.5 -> 1.8 Angstrom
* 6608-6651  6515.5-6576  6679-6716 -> -3.5 Angstrom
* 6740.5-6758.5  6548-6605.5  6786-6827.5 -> -1.1 Angstrom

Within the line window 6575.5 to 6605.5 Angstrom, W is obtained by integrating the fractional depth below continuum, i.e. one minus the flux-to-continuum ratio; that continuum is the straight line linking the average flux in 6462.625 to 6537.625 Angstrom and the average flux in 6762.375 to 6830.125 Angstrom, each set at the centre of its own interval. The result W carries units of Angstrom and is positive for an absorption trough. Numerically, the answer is 2.2 Angstrom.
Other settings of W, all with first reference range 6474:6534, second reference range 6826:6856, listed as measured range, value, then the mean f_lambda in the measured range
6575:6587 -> 1.4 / 6.03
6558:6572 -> 4.6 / 4.61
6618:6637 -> 0.0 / 6.67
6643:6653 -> -0.4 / 6.89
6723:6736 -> -0.5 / 6.61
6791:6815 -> -0.4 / 6.26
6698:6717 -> -0.4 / 6.57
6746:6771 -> -1.1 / 6.57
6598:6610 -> 0.1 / 6.67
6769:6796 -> -0.5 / 6.35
